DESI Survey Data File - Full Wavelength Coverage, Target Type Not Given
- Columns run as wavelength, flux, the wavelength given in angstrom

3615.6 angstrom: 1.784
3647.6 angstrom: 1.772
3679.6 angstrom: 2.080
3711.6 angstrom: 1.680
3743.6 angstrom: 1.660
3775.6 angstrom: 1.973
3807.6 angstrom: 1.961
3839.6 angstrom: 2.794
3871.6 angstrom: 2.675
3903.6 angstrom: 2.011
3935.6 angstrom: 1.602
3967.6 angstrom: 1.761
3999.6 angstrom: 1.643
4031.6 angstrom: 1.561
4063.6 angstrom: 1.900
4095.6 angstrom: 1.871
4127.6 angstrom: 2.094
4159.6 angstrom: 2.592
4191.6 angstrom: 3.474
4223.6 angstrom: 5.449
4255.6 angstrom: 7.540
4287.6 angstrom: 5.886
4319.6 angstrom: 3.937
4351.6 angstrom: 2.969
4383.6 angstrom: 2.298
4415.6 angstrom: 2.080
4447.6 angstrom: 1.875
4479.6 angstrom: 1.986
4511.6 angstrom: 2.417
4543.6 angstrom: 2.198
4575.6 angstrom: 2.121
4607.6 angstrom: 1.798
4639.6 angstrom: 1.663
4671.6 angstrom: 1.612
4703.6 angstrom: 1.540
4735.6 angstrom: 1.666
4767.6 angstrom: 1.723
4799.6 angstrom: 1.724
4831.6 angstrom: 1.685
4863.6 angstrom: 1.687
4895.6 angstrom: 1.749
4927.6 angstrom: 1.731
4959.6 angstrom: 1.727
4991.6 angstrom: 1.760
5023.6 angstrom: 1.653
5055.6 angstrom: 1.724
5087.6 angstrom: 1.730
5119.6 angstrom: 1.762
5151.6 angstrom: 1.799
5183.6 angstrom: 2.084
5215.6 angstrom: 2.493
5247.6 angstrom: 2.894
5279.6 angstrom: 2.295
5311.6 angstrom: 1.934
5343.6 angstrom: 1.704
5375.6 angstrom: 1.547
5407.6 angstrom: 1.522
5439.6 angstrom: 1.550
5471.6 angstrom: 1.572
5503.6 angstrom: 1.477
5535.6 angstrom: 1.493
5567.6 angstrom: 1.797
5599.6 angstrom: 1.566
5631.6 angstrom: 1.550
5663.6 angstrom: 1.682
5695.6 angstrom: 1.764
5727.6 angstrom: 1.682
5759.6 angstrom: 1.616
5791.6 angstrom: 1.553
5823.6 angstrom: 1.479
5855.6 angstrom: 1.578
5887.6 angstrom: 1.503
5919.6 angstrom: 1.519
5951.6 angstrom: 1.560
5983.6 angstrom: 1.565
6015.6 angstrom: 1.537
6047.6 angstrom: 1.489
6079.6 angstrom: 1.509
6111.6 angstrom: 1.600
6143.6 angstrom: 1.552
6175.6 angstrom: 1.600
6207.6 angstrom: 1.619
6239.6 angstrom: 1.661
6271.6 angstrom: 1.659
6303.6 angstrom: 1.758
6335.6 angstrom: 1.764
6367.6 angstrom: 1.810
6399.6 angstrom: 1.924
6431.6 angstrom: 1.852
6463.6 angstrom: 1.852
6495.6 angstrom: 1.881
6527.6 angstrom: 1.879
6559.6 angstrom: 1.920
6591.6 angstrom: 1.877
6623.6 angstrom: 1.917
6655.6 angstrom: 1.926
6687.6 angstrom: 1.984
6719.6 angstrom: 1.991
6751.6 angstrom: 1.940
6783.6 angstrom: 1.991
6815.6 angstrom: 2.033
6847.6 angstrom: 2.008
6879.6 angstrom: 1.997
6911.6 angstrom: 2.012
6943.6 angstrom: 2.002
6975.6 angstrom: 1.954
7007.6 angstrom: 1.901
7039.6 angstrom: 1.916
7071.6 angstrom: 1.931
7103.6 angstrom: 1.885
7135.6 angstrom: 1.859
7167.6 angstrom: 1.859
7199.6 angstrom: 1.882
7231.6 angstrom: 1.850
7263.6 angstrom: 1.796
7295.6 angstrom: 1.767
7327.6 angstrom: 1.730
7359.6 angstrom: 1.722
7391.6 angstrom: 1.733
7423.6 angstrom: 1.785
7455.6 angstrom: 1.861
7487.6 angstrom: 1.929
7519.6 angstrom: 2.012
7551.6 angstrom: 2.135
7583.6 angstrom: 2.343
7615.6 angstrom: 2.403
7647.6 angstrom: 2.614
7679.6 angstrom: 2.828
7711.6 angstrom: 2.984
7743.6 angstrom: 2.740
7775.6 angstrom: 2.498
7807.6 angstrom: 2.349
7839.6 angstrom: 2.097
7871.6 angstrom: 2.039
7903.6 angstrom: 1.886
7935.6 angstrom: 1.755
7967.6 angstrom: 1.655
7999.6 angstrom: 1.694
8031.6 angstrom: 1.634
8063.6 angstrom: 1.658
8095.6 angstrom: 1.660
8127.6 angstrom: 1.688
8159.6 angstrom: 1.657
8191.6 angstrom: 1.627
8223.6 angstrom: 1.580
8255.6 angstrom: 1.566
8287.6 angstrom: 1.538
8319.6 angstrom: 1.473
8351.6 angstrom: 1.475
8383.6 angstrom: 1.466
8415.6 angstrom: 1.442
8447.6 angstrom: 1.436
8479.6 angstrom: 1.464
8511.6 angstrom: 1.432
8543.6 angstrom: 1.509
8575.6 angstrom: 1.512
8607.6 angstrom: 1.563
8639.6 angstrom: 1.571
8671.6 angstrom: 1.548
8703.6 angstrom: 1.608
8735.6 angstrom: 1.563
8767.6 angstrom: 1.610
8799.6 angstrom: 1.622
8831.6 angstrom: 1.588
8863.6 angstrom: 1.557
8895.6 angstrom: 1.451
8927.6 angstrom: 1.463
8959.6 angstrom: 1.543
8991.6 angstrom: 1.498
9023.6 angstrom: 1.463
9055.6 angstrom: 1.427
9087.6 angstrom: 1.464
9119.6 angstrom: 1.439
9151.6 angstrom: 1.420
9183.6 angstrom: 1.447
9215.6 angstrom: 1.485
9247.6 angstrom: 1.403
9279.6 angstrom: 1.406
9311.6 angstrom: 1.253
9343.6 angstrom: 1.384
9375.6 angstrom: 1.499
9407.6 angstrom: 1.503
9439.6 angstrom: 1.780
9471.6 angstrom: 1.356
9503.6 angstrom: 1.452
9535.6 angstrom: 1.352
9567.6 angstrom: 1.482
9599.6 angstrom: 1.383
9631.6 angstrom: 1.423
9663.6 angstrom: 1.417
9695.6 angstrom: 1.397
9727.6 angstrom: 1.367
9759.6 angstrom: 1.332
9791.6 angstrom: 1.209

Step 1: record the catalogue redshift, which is 1.755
